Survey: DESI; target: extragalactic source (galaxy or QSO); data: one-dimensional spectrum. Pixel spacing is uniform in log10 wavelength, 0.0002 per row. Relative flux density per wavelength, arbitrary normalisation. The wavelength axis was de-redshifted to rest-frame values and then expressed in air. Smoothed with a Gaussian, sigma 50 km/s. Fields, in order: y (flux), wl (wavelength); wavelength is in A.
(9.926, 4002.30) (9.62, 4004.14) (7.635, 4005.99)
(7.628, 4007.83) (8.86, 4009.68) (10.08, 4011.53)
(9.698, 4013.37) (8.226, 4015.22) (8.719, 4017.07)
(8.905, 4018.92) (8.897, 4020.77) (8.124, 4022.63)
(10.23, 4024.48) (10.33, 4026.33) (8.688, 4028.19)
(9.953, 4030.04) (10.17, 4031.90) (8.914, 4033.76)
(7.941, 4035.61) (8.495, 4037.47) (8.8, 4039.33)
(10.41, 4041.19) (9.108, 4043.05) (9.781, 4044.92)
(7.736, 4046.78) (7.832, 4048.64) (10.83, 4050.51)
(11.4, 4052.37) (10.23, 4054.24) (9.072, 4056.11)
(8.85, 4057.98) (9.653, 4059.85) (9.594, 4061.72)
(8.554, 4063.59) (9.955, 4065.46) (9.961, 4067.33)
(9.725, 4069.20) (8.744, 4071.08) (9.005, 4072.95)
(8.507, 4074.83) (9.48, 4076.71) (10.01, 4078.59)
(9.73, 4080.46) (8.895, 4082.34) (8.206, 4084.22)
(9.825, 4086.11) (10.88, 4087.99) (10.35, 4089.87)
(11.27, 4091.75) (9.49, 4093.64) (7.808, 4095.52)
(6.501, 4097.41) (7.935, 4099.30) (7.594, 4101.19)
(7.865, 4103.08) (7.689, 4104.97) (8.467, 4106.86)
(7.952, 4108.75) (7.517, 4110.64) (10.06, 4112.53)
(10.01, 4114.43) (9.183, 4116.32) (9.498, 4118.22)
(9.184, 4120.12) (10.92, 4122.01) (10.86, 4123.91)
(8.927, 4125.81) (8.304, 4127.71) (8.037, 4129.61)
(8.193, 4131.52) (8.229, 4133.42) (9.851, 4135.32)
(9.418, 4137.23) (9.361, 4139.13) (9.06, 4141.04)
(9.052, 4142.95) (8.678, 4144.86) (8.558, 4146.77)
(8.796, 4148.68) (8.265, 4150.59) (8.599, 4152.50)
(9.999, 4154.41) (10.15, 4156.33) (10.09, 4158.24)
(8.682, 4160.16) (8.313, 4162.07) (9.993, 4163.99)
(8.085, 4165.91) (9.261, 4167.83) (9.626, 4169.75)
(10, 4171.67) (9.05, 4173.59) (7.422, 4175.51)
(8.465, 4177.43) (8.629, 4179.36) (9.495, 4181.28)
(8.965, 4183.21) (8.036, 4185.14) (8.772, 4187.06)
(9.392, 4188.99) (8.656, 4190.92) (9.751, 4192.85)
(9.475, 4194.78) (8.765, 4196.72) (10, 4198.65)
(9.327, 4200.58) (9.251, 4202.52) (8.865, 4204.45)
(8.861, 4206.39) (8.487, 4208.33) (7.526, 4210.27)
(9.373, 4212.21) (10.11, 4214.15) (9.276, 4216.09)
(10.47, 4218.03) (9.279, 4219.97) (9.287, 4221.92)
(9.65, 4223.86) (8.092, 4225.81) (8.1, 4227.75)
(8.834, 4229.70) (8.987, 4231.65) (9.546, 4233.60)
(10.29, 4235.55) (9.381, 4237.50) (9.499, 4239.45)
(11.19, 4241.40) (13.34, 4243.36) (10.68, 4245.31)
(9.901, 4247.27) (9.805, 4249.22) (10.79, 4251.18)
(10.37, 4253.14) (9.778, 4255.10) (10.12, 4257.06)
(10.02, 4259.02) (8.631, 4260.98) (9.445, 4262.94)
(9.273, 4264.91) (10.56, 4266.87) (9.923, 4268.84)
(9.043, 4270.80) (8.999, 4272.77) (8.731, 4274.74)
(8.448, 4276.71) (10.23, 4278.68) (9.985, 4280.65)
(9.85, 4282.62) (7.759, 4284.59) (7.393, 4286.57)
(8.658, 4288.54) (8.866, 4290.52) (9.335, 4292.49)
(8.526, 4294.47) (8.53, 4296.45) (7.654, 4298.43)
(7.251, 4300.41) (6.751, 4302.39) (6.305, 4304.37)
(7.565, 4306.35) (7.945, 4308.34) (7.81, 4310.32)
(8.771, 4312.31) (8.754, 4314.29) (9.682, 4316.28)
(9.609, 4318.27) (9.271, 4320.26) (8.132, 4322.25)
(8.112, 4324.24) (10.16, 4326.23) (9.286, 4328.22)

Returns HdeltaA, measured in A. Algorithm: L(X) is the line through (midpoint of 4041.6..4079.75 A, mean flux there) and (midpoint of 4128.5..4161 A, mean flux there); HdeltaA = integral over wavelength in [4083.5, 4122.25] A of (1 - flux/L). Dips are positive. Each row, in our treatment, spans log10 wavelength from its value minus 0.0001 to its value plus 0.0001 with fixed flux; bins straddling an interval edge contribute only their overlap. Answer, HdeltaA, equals 1.2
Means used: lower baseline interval 9.42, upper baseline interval 9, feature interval 8.93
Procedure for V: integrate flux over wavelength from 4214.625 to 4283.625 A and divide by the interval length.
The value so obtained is 9.71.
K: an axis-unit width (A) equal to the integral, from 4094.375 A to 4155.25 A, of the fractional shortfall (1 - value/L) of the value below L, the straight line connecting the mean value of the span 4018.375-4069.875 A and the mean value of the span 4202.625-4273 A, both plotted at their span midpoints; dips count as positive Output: 4.5 A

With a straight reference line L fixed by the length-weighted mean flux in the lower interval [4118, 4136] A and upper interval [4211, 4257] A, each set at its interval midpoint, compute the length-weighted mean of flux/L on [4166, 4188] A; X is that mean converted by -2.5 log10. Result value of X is 0.07 mag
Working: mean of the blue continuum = 9.18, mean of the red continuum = 9.82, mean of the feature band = 8.85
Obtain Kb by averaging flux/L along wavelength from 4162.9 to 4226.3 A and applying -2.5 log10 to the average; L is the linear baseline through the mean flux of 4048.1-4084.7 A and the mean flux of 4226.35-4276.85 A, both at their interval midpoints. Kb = 0.07 mag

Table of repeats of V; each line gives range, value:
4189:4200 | 9.34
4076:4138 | 9.03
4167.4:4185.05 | 8.93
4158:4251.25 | 9.31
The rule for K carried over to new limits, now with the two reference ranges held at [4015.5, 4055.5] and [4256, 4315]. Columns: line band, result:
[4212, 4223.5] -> -1.02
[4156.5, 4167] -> -0.15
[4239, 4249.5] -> -2.46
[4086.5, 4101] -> 0.06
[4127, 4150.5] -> 0.69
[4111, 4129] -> -0.93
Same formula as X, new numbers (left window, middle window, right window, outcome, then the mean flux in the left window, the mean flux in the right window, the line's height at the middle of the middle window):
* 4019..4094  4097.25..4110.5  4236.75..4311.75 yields 0.20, 9.43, 9.16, 9.37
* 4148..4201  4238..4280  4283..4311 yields -0.20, 9.07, 7.92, 8.28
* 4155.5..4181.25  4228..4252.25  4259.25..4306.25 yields -0.15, 9.07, 8.7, 8.84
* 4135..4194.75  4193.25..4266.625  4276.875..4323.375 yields -0.10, 9.05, 8.46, 8.76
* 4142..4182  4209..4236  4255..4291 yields 0.00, 9.01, 9.24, 9.13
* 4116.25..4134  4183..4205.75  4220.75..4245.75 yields 0.05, 9.15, 9.74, 9.53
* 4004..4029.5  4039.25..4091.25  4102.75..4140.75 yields -0.06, 8.97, 9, 8.98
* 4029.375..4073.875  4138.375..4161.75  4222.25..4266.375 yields 0.06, 9.36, 9.81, 9.59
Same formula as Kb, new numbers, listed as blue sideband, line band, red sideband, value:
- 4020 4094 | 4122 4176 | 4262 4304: 0.011 mag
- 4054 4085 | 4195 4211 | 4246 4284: 0.073 mag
